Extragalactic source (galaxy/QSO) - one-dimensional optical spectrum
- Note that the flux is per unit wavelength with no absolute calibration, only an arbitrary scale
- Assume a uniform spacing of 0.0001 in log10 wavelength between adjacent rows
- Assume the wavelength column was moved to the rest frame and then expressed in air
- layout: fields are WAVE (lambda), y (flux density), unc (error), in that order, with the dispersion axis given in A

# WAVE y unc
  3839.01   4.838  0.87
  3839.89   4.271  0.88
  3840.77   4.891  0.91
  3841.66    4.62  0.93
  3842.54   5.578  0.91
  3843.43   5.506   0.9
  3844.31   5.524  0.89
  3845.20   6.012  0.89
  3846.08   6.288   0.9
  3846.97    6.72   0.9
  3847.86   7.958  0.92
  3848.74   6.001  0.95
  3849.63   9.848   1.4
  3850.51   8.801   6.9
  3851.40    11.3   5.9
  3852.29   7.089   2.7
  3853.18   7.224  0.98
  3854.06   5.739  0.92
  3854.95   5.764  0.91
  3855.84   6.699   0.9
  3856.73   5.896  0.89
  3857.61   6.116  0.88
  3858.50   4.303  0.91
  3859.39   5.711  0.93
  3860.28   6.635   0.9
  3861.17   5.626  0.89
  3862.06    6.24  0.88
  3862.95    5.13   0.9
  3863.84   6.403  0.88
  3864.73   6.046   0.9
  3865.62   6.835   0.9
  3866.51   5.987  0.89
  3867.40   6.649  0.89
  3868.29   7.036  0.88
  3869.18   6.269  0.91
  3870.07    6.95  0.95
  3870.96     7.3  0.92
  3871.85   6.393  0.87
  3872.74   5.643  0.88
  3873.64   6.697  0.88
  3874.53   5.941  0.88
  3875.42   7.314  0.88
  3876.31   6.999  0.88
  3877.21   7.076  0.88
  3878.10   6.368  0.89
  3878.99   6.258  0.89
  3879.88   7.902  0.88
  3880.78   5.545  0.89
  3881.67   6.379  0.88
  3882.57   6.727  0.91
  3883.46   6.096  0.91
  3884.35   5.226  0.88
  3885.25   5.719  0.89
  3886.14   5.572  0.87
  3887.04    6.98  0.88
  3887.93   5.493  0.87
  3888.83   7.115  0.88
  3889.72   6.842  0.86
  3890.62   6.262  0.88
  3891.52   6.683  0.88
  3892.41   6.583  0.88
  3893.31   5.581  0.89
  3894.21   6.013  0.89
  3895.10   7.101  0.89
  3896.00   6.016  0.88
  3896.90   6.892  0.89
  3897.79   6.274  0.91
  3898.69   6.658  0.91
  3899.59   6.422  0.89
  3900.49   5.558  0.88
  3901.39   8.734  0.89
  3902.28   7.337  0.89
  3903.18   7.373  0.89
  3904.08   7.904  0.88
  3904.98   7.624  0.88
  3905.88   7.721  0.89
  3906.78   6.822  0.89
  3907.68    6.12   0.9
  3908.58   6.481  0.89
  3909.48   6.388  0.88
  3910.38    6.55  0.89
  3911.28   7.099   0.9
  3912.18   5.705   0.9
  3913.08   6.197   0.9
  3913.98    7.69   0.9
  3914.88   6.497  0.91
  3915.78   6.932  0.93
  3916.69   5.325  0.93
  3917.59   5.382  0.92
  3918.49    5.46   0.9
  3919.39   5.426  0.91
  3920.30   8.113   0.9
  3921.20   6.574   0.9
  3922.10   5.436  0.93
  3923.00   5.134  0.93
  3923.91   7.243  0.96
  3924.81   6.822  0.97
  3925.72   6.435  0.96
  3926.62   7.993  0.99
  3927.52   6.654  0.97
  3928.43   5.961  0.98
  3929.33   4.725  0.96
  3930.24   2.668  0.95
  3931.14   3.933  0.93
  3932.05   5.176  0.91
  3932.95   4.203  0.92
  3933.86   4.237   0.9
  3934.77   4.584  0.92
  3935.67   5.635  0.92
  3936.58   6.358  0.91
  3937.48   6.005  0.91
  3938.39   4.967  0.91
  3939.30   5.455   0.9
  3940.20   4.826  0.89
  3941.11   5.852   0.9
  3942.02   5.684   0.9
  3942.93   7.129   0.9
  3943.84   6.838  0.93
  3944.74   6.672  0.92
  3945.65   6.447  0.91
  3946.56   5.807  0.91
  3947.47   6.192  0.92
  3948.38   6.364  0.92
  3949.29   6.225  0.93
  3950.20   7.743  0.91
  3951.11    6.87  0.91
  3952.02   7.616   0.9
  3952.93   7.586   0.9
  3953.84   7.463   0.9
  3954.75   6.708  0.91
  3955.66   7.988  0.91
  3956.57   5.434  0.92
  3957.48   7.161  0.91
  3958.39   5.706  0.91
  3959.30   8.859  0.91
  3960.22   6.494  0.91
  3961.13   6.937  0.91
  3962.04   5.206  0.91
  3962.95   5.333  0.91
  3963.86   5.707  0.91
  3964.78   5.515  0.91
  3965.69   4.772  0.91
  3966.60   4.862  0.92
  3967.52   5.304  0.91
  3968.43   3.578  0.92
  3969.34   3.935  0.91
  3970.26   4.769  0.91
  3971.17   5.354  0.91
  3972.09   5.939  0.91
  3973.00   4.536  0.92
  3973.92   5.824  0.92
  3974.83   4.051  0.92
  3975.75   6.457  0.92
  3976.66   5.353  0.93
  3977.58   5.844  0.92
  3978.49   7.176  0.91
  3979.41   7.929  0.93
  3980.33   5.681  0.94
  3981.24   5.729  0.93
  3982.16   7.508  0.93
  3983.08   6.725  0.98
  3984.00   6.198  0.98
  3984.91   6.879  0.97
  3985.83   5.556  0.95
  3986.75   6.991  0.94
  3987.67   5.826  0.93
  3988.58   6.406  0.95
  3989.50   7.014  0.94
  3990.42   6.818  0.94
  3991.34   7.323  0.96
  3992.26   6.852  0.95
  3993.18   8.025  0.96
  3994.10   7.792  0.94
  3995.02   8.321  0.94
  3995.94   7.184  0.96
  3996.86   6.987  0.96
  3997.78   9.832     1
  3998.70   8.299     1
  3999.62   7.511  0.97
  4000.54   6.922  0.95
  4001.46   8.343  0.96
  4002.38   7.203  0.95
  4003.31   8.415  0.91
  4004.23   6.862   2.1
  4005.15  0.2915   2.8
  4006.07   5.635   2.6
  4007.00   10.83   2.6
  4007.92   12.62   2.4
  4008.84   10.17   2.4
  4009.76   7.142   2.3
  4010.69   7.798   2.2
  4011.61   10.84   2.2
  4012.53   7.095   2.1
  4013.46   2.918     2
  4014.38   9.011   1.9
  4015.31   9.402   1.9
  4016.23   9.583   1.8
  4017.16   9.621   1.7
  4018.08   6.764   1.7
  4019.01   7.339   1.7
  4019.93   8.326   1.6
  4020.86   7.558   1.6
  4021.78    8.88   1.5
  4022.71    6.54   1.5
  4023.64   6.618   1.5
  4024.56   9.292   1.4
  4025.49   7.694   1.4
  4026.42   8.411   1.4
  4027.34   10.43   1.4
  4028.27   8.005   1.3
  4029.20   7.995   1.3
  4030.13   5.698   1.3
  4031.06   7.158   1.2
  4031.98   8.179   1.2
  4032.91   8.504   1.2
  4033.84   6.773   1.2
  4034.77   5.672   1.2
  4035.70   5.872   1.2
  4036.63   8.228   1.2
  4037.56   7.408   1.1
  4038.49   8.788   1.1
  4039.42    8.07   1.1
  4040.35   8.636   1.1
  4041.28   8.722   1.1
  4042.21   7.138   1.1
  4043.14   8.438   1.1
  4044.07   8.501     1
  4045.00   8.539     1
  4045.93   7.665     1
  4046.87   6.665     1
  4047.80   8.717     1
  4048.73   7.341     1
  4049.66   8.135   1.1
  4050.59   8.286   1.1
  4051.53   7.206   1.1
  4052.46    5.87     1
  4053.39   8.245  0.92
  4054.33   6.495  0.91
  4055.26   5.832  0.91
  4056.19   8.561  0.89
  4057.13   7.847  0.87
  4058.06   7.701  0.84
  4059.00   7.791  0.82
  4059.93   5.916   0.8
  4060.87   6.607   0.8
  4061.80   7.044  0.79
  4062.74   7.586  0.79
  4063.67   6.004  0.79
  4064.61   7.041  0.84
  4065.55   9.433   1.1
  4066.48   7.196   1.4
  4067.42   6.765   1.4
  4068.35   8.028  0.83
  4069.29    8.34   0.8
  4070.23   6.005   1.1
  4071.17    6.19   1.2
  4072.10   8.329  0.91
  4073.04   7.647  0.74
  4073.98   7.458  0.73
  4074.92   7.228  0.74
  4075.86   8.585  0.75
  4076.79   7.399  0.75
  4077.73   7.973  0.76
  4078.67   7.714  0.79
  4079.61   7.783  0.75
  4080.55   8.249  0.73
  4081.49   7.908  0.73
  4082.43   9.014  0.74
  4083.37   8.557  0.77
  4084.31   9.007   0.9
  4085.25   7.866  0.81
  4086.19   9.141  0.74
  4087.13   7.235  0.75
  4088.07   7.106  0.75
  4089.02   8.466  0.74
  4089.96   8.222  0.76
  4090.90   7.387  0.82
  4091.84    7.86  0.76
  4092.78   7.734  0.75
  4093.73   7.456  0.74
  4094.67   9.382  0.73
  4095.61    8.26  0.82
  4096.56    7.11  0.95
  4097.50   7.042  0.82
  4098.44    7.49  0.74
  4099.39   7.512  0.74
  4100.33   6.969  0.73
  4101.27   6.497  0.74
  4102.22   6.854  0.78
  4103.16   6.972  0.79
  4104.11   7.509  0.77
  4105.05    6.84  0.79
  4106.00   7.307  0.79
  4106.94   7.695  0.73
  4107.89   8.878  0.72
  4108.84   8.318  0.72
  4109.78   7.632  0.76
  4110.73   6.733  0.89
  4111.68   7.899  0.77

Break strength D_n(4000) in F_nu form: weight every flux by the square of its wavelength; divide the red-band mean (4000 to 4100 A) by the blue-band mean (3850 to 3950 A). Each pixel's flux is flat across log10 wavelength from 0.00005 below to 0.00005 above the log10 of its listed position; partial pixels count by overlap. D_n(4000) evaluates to 1.3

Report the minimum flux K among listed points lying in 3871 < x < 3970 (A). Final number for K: 2.668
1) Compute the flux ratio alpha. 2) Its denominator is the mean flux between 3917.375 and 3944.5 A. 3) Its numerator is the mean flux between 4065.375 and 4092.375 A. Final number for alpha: 1.38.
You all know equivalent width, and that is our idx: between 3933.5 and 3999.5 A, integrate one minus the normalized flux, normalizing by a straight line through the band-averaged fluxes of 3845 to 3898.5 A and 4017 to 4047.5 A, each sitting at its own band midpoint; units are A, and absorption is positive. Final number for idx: 9.0 A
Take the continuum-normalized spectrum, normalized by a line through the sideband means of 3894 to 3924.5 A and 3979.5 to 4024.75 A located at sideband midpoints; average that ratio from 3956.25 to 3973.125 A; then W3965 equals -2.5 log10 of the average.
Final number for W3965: 0.27 mag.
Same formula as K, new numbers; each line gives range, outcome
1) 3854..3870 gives 4.303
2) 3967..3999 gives 3.578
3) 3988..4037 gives 0.2915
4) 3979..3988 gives 5.556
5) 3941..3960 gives 5.434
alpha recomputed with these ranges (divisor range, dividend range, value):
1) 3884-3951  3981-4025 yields 1.21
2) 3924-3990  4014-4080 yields 1.29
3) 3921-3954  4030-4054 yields 1.28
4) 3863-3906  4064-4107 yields 1.17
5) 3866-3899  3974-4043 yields 1.16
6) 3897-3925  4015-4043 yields 1.20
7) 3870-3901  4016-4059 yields 1.21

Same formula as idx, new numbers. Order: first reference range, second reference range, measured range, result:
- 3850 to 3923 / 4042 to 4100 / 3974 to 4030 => -1.39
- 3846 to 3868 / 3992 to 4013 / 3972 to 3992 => 3.73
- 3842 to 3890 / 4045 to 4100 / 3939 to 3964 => 1.60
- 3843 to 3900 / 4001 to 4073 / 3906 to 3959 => 5.86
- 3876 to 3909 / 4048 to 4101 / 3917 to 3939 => 3.80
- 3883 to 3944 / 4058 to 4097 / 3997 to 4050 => -4.93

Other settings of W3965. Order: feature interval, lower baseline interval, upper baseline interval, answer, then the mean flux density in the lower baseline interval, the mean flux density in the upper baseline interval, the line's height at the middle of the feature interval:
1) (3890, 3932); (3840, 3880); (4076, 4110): 0.06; 6.49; 7.8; 6.77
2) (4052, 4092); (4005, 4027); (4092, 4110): 0.02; 8.06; 7.55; 7.73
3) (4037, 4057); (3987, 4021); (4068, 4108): -0.01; 7.7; 7.71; 7.71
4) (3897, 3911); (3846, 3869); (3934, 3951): -0.10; 6.69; 6.03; 6.33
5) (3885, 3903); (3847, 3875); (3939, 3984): -0.01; 6.65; 6.11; 6.47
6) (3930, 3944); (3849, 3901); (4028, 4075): 0.29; 6.51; 7.48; 6.85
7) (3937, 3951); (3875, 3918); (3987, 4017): 0.15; 6.57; 7.68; 7.07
